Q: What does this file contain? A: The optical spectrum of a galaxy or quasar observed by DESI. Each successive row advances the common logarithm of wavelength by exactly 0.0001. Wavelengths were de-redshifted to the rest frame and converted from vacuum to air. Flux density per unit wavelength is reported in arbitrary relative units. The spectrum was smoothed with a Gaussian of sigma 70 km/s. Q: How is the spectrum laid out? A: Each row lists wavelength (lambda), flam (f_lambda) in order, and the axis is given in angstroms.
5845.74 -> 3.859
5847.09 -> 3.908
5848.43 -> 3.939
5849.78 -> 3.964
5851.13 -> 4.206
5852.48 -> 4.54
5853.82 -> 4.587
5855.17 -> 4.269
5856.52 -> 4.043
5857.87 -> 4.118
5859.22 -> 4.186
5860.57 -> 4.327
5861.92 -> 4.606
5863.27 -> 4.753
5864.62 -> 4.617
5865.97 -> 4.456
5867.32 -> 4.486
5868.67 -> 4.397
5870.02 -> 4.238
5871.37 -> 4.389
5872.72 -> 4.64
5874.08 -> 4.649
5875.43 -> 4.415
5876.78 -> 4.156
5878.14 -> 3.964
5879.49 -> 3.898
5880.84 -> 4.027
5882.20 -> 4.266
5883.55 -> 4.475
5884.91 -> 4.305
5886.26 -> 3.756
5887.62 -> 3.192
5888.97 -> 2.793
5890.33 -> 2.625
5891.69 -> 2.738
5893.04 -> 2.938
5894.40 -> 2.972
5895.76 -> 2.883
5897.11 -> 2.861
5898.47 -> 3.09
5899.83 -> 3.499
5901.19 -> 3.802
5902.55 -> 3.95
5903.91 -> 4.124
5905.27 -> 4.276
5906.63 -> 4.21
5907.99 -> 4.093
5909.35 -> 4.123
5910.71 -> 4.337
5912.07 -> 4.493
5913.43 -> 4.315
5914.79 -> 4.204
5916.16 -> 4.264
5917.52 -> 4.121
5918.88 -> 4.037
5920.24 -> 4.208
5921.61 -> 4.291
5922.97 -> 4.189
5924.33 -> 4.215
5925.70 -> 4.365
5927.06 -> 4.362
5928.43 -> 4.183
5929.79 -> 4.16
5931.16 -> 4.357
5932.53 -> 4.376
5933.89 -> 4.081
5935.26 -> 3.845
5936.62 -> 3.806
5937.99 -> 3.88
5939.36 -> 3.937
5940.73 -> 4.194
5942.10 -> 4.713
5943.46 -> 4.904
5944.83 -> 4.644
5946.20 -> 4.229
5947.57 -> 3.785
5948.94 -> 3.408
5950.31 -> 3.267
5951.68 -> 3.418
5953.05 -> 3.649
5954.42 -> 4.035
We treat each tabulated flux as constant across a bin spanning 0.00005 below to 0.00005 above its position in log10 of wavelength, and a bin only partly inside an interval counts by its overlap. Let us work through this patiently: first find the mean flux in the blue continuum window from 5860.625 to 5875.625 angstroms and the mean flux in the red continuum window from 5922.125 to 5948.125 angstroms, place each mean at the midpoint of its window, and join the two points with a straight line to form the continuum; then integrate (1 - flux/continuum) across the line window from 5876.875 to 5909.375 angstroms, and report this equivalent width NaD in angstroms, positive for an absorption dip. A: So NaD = 5.79 angstroms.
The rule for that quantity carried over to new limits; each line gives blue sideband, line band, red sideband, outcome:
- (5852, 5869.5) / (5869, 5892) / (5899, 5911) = 1.7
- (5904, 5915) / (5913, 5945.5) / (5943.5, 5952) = -1.4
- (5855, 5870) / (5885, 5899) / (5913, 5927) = 4.1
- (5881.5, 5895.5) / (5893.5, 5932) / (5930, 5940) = -2.6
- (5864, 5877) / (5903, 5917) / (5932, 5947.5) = 0.3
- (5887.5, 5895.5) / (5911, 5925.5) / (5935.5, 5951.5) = -3.3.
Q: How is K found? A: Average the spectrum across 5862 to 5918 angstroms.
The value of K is 3.95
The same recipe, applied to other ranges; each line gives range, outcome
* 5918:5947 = 4.23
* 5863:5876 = 4.5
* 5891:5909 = 3.51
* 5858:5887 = 4.33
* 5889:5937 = 3.88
